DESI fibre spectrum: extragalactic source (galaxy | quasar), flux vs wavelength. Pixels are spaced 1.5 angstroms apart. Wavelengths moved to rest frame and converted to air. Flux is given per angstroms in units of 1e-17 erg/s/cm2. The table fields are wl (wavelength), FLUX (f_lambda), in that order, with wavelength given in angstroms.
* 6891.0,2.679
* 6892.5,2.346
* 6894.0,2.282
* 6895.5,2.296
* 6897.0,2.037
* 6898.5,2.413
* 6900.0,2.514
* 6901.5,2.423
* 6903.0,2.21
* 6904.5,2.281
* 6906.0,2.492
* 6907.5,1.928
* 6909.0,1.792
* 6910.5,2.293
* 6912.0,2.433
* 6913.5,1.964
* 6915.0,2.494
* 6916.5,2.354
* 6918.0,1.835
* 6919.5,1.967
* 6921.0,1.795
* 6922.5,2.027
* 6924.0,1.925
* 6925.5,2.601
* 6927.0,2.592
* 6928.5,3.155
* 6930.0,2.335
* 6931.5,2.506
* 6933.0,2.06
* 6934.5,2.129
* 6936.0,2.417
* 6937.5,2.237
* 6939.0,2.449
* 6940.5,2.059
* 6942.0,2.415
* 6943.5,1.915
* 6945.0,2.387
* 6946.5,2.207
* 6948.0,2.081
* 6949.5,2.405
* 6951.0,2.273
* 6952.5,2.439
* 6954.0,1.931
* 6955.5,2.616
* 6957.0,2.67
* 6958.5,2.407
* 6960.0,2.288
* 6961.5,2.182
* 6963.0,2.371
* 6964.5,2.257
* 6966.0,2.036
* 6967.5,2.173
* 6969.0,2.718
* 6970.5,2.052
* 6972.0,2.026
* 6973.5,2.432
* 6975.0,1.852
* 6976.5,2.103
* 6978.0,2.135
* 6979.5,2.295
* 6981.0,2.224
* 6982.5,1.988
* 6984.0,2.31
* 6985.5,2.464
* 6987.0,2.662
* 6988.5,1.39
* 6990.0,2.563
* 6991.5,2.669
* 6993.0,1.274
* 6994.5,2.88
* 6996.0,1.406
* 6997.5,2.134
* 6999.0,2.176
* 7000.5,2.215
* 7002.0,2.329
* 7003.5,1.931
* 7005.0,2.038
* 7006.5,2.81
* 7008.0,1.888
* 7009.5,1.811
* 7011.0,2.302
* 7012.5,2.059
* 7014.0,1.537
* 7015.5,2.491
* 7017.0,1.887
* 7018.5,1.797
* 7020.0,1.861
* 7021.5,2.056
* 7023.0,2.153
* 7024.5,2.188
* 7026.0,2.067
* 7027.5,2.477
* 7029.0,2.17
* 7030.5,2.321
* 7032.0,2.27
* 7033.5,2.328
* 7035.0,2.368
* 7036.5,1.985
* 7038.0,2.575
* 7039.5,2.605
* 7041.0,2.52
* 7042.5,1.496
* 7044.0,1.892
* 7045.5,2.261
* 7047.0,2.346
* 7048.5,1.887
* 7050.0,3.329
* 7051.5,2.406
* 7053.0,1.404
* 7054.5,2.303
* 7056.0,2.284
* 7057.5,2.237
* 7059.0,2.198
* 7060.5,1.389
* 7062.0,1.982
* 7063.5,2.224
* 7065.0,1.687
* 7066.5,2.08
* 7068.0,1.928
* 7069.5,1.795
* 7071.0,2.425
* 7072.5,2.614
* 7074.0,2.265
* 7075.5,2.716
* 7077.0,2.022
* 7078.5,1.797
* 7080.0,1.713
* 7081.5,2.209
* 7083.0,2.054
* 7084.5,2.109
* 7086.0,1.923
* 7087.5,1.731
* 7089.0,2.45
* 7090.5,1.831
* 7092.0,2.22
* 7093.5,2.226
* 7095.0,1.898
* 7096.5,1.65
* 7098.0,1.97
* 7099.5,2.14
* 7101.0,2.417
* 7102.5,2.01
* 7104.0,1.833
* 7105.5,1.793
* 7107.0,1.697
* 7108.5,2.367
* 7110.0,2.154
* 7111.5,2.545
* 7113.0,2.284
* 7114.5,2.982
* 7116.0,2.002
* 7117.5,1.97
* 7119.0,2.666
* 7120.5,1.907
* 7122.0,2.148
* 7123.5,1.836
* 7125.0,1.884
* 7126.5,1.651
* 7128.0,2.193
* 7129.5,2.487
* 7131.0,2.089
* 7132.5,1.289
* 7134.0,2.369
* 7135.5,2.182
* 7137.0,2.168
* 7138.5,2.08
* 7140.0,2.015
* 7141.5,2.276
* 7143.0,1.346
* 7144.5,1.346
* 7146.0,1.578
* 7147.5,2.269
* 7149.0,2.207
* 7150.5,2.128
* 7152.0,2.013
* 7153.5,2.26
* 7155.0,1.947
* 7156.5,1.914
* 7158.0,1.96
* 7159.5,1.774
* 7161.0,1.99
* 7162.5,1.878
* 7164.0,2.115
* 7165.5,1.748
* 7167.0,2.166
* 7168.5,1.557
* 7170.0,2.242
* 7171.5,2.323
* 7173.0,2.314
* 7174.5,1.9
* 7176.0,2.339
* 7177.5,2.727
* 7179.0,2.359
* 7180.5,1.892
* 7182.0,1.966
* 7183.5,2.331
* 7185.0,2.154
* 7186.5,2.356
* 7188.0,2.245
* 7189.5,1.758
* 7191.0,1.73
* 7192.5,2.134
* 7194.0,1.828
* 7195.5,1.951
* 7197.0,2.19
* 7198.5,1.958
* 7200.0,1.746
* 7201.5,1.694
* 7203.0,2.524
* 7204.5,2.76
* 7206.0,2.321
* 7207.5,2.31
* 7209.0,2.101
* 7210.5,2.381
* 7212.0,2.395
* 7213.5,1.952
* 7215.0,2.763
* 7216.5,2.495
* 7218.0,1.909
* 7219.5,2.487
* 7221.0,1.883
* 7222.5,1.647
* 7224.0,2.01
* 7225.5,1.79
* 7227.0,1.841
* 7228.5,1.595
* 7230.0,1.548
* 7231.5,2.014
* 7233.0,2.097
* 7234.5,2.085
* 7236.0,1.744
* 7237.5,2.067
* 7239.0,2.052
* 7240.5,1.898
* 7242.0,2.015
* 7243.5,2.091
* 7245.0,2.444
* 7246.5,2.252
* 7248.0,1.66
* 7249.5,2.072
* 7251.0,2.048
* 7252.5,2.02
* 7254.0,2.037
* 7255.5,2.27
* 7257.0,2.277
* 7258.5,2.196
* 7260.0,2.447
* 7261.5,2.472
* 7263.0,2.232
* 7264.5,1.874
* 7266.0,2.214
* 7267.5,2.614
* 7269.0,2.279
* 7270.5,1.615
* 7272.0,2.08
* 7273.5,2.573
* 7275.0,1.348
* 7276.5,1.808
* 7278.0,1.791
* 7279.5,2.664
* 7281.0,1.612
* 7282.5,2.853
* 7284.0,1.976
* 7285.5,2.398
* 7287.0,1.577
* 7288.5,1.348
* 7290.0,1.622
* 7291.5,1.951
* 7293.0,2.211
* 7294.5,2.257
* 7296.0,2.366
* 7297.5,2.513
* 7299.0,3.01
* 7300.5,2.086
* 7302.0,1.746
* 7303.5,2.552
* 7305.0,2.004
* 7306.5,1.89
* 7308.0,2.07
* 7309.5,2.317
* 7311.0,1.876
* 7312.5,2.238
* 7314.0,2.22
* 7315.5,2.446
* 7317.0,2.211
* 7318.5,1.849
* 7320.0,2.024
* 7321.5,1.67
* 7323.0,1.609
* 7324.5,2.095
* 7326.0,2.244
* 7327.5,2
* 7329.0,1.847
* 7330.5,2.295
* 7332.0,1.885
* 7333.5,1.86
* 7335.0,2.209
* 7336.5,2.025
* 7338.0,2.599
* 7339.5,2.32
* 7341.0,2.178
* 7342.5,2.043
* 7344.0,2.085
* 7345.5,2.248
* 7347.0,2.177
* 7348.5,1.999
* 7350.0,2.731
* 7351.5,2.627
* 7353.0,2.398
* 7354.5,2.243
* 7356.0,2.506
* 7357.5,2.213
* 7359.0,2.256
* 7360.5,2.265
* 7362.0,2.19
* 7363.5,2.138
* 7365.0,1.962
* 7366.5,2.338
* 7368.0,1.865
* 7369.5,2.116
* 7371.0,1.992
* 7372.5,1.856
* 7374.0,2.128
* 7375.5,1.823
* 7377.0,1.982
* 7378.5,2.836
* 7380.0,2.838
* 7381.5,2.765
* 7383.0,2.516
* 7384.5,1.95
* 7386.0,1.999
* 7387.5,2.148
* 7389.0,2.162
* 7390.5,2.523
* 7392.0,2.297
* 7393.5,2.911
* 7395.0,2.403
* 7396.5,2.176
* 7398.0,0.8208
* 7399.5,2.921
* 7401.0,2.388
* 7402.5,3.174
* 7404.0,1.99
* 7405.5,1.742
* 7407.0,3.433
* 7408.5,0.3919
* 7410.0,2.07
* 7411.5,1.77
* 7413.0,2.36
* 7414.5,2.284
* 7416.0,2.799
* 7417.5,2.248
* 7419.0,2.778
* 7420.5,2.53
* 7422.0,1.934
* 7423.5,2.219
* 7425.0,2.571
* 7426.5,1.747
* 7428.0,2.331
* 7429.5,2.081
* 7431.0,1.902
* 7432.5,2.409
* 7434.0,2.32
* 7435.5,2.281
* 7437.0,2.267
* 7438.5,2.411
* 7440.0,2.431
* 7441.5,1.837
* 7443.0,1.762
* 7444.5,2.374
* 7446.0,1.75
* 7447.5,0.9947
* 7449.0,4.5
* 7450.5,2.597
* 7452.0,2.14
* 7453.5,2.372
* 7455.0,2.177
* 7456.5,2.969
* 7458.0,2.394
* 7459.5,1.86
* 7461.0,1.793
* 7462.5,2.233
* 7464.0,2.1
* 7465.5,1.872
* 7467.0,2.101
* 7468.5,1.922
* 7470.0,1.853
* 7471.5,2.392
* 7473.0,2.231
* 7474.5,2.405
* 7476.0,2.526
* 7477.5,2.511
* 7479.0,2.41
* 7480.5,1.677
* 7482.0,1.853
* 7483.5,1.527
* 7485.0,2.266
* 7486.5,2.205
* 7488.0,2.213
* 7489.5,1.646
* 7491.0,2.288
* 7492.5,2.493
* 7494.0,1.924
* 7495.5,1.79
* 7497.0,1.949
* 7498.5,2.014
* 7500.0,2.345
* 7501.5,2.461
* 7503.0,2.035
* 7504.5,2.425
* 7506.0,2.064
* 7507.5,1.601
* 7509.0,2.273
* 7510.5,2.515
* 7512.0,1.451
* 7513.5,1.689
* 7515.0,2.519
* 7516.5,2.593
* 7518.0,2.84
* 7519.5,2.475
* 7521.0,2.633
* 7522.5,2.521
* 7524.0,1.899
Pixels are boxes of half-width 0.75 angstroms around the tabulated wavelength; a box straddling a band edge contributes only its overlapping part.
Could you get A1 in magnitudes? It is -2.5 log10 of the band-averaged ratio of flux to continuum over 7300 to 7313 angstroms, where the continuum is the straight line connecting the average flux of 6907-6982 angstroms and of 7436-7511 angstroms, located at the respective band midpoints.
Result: 0.06 mag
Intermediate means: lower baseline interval 2.24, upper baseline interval 2.17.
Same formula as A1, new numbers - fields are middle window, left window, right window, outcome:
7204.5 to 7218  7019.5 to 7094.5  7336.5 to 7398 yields -0.067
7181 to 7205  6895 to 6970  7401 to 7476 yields 0.090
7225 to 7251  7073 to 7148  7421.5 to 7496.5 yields 0.075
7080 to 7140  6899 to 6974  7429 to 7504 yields 0.080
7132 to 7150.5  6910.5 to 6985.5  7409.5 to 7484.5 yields 0.155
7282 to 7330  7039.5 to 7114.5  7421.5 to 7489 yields 0.034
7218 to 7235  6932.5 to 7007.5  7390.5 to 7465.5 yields 0.175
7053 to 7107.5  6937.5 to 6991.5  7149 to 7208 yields 0.064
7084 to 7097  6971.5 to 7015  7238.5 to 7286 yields 0.066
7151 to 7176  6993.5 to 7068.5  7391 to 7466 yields 0.081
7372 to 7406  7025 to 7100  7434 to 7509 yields -0.058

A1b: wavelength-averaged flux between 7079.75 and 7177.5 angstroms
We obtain 2.05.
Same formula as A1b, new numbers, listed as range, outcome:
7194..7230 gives 2.1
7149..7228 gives 2.1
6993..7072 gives 2.13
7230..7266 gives 2.09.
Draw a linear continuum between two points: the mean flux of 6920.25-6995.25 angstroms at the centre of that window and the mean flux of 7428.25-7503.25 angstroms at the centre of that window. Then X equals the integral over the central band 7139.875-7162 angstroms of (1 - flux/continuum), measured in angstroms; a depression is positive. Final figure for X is 2.99 angstroms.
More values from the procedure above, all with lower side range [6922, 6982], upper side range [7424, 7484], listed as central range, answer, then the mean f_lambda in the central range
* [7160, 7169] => 1.3 angstroms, 1.92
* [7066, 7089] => 1.6 angstroms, 2.1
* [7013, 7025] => 1.5 angstroms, 1.99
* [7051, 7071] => 2.3 angstroms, 2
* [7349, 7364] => -0.9 angstroms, 2.35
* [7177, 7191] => 0.5 angstroms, 2.16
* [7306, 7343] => 2.3 angstroms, 2.08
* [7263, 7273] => 0.4 angstroms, 2.13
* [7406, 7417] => 0.3 angstroms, 2.15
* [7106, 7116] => -0.2 angstroms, 2.3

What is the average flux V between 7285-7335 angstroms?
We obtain 2.07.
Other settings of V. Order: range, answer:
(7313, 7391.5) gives 2.18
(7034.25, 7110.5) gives 2.11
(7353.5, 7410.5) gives 2.22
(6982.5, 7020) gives 2.12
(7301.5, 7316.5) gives 2.14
